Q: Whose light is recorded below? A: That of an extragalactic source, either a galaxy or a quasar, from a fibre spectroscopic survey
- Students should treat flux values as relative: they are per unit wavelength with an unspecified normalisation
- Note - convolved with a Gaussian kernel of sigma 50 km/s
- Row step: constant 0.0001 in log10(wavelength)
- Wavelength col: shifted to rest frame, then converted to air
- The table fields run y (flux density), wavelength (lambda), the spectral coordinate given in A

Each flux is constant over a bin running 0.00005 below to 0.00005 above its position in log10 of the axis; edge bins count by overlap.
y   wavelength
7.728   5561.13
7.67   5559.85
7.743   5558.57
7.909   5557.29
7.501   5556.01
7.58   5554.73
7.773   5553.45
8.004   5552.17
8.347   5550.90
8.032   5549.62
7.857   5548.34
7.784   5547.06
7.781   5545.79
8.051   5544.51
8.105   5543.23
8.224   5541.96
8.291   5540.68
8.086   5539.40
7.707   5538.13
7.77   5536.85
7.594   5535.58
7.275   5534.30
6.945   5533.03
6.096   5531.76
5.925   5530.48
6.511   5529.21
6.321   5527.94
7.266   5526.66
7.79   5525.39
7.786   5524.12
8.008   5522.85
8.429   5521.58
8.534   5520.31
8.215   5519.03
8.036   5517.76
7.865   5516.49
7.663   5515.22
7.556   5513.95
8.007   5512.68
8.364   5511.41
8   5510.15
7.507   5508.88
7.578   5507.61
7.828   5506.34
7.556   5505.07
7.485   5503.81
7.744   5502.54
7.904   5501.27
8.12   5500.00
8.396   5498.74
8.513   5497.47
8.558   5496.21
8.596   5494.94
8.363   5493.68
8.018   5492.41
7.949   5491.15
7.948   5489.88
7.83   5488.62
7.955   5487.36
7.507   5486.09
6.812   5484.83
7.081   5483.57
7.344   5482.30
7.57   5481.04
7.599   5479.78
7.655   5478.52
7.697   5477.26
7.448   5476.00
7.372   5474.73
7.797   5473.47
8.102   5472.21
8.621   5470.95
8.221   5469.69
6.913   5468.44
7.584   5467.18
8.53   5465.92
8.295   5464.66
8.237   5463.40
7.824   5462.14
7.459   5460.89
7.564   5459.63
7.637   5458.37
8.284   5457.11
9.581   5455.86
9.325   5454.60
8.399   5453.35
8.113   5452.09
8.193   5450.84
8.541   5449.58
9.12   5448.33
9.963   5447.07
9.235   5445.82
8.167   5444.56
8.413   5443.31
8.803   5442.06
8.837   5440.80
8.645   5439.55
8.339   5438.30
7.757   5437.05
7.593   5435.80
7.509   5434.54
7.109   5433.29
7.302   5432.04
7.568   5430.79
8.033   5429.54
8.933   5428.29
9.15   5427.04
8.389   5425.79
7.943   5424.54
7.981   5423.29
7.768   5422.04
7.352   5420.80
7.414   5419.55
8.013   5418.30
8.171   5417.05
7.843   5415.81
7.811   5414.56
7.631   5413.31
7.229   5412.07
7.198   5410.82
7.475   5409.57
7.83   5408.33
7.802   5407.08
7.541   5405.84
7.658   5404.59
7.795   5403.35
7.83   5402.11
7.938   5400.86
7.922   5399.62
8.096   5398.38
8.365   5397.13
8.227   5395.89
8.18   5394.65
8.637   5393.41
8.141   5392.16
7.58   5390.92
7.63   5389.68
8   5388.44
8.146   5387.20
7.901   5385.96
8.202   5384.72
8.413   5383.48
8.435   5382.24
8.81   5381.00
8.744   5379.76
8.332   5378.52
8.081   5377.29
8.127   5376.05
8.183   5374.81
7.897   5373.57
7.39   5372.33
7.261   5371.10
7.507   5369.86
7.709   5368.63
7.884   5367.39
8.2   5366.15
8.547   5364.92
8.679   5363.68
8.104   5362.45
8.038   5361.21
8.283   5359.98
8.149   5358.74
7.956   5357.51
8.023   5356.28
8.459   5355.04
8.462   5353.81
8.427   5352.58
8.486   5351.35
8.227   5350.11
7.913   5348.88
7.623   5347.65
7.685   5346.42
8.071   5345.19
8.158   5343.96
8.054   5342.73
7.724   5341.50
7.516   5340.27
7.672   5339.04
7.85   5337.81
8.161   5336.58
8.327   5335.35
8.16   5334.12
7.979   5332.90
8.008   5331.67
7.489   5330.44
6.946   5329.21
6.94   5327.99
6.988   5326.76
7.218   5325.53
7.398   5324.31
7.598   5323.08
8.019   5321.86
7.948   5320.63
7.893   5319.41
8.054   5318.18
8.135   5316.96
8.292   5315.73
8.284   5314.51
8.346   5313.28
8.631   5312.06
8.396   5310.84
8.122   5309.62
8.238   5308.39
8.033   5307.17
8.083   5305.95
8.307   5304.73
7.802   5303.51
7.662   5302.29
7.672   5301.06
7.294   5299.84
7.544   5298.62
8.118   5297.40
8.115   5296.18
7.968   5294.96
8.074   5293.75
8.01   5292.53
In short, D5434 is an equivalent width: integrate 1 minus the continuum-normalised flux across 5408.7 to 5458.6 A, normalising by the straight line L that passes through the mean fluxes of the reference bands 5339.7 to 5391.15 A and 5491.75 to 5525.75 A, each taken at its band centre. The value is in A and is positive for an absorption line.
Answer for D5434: -0.8 A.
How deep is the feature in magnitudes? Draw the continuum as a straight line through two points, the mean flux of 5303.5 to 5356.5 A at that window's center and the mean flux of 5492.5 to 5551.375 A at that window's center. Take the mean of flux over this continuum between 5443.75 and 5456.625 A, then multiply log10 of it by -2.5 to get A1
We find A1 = -0.13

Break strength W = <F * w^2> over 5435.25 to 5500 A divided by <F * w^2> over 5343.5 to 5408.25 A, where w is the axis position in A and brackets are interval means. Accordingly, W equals 1.0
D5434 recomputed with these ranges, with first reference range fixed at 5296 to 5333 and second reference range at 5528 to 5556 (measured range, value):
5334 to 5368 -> -1.28 A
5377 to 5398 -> -1.25 A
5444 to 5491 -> -2.27 A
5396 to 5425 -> -0.14 A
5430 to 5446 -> -0.76 A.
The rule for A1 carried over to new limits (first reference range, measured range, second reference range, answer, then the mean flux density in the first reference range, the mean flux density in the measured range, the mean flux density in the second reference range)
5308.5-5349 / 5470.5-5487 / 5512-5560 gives 0.02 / 7.87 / 7.58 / 7.69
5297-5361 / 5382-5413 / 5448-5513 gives 0.00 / 7.94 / 7.92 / 7.97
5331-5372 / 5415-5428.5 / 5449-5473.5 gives 0.01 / 8.04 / 8.06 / 8.17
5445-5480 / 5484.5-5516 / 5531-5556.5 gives 0.01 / 8.19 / 7.92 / 7.73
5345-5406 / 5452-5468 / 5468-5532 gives -0.05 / 8.08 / 8.2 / 7.74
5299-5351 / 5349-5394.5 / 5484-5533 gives -0.04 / 7.88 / 8.14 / 7.74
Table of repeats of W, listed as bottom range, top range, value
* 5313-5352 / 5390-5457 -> 1.07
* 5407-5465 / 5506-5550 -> 0.98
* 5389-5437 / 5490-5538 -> 1.02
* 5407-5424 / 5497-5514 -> 1.06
